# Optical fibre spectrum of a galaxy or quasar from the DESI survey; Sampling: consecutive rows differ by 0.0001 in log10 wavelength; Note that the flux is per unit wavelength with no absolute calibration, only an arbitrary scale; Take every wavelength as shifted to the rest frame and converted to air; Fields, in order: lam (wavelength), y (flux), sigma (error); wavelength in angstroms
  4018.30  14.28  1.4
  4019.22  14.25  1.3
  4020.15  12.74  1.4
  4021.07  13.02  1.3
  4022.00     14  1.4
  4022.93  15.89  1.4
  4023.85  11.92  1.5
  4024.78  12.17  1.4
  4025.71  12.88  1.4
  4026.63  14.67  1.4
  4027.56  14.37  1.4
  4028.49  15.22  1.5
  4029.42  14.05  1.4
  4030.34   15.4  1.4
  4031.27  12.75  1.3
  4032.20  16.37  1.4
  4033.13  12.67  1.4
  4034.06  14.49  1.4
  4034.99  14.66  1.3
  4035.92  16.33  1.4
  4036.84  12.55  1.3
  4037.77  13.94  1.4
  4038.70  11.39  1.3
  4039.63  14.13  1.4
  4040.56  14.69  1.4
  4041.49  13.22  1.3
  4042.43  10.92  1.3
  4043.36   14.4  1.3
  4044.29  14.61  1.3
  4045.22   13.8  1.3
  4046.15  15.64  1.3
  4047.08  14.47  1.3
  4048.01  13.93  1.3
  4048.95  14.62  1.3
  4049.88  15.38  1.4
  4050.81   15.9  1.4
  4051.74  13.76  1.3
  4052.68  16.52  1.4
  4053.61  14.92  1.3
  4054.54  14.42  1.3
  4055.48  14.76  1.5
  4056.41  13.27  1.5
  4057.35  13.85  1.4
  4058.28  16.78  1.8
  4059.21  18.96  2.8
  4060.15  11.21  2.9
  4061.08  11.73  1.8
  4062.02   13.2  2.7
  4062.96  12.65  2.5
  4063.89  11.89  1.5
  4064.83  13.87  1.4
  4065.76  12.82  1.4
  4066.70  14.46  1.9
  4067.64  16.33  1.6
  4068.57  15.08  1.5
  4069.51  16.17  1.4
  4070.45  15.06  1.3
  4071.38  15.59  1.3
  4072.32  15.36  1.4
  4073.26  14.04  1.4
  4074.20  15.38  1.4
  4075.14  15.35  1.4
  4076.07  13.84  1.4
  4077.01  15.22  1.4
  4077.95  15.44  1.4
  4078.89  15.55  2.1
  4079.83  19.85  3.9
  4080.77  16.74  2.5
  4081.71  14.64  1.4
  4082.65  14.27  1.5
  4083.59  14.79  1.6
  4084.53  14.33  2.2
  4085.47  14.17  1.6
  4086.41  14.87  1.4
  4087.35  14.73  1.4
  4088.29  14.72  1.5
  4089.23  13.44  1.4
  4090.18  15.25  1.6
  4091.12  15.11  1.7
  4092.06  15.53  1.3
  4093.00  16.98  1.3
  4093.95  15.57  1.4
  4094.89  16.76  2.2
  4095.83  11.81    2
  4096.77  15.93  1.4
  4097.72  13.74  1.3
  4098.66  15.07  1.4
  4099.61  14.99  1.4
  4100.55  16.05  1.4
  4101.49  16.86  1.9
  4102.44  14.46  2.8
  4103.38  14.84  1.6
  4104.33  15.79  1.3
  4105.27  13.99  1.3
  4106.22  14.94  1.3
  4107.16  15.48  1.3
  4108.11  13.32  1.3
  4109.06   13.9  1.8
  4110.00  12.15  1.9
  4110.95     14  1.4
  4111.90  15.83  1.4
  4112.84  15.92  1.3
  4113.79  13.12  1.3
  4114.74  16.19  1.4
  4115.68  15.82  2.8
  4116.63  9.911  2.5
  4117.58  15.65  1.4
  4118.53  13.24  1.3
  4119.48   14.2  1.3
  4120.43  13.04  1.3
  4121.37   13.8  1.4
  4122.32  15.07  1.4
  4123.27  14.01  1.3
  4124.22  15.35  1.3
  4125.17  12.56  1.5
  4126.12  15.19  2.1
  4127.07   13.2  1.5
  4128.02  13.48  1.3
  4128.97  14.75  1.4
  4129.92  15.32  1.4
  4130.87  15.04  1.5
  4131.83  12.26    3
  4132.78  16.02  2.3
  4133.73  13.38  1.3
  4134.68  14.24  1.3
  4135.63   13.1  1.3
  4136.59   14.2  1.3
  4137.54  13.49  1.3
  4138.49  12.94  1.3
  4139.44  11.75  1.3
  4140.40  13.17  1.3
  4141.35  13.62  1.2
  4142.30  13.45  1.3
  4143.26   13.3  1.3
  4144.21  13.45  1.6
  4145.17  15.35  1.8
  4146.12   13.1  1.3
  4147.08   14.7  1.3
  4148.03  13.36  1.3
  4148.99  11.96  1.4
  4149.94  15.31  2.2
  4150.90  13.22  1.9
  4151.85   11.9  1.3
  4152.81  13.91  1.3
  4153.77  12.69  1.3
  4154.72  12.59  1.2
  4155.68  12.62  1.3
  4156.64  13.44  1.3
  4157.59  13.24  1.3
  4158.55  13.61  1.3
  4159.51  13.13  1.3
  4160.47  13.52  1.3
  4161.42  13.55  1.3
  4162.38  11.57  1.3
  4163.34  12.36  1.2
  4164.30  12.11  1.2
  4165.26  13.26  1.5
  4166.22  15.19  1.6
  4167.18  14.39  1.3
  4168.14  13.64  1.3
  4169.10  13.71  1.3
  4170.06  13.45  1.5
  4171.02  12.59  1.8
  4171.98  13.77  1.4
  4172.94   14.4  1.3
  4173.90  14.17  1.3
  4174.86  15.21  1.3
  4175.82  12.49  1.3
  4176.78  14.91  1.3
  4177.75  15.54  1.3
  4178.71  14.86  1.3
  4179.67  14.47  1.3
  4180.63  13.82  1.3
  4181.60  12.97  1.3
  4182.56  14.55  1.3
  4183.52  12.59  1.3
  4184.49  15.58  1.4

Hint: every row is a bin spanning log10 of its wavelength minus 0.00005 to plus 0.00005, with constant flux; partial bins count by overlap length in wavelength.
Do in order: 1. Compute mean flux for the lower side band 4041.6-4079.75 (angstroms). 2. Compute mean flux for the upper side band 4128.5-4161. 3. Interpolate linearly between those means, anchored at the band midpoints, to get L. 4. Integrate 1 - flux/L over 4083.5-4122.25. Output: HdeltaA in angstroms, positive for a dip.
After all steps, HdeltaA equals -1.59 angstroms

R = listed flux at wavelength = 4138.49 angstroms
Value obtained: 12.94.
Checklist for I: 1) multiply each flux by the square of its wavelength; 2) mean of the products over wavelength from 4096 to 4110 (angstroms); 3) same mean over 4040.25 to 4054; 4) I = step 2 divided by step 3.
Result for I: 1.05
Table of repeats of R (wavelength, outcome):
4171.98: 13.77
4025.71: 12.88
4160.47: 13.52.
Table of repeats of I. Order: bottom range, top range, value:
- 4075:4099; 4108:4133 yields 0.95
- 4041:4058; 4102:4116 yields 1.05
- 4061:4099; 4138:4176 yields 0.94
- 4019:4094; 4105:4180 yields 0.99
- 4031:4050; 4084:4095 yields 1.10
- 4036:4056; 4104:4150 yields 1.02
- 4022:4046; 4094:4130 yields 1.08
